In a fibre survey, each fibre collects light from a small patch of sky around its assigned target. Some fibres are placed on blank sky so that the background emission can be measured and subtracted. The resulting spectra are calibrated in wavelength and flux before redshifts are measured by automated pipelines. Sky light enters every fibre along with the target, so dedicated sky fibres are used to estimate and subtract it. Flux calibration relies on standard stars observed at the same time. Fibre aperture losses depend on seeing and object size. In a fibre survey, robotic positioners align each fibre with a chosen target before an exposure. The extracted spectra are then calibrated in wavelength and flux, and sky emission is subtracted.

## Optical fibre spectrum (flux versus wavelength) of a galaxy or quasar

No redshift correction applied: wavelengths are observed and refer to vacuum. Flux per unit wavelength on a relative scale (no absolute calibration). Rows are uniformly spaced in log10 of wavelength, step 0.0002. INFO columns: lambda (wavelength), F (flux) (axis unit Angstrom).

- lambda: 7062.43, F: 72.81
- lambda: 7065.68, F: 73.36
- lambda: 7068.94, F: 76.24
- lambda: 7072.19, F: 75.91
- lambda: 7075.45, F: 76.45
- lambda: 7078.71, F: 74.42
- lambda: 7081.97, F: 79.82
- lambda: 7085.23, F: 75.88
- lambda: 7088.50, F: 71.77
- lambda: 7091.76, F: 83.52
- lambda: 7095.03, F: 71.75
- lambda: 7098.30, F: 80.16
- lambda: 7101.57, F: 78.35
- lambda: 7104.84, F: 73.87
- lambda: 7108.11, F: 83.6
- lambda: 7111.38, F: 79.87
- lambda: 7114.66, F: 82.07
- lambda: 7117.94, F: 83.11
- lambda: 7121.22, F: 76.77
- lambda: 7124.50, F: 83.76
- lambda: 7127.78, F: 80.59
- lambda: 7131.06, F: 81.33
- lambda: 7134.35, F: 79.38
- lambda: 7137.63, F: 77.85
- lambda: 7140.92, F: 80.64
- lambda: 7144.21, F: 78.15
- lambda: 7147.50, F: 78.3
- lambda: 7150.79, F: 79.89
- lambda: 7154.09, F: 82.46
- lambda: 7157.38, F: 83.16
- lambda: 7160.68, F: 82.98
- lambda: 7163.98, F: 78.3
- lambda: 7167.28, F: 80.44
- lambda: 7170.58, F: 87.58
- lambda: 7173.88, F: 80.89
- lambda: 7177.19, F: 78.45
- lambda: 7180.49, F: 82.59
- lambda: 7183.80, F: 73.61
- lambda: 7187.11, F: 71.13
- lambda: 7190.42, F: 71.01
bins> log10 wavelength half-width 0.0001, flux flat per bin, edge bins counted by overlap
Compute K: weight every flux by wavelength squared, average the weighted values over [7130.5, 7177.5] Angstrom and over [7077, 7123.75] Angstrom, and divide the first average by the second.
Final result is 1.05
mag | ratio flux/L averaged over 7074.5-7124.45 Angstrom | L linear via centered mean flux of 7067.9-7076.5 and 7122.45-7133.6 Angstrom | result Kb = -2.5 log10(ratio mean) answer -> 0.01 mag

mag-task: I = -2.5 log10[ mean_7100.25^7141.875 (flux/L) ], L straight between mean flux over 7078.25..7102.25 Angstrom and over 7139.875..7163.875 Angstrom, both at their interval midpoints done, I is -0.02 mag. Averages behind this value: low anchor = 77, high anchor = 80.6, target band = 80.1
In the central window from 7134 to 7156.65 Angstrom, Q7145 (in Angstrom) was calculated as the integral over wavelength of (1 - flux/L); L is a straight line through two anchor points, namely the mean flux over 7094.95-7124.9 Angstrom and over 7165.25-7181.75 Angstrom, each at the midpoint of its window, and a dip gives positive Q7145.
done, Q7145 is 0.3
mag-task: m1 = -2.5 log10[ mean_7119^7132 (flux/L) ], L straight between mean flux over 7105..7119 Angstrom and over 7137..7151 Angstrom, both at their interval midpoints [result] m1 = -0.01 mag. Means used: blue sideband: 81.2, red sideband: 79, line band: 80.7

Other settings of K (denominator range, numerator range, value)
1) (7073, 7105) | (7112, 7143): 1.06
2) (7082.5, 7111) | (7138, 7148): 1.03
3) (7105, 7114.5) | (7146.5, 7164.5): 1.02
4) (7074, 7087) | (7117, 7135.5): 1.07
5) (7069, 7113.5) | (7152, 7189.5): 1.06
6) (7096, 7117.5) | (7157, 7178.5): 1.04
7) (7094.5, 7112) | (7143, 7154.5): 1.03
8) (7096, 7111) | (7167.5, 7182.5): 1.06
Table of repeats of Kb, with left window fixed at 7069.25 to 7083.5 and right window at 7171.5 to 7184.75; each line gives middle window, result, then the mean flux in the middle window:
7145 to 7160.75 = -0.029 mag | 81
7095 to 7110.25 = -0.012 mag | 78.3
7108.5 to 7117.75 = -0.054 mag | 81.6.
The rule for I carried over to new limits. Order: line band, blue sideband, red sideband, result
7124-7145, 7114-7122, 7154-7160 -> 0.02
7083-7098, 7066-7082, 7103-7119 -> 0.02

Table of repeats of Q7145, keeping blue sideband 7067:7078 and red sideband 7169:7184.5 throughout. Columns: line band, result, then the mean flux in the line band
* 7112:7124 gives -0.42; 80.8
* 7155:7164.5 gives -0.21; 81.9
